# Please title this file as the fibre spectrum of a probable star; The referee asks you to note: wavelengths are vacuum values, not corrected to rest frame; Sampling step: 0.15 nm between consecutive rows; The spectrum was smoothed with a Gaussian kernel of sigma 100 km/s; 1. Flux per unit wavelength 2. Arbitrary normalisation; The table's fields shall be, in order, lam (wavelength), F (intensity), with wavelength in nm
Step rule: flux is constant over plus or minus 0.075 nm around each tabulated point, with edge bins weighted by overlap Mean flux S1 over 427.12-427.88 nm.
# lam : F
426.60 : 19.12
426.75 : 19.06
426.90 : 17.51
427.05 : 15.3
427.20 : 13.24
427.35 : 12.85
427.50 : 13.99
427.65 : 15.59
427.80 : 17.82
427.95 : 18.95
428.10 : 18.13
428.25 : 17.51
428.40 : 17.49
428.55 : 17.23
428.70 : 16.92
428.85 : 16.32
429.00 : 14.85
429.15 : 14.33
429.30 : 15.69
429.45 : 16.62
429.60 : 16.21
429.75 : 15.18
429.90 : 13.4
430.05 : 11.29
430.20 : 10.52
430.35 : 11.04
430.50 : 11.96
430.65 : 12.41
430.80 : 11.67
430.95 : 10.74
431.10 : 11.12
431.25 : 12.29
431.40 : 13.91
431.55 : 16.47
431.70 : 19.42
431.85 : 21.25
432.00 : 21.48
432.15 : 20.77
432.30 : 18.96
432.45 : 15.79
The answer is 14.7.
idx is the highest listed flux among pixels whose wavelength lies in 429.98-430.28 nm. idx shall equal 11.29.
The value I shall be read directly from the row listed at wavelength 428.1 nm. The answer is 18.13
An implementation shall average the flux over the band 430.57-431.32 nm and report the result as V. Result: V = 11.6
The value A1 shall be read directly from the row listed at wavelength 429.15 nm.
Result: 14.33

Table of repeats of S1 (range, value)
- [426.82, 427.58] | 14.6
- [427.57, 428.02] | 17.4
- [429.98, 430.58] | 11.2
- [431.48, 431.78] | 18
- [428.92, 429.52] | 15.4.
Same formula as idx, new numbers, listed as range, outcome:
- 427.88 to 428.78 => 18.95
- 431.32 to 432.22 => 21.48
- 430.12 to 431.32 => 12.41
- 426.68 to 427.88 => 19.06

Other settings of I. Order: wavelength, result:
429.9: 13.4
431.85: 21.25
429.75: 15.18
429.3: 15.69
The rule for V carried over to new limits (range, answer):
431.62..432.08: 20.7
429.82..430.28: 11.8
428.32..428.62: 17.4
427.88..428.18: 18.5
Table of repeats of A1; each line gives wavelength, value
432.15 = 20.77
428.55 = 17.23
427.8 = 17.82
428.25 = 17.51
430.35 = 11.04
